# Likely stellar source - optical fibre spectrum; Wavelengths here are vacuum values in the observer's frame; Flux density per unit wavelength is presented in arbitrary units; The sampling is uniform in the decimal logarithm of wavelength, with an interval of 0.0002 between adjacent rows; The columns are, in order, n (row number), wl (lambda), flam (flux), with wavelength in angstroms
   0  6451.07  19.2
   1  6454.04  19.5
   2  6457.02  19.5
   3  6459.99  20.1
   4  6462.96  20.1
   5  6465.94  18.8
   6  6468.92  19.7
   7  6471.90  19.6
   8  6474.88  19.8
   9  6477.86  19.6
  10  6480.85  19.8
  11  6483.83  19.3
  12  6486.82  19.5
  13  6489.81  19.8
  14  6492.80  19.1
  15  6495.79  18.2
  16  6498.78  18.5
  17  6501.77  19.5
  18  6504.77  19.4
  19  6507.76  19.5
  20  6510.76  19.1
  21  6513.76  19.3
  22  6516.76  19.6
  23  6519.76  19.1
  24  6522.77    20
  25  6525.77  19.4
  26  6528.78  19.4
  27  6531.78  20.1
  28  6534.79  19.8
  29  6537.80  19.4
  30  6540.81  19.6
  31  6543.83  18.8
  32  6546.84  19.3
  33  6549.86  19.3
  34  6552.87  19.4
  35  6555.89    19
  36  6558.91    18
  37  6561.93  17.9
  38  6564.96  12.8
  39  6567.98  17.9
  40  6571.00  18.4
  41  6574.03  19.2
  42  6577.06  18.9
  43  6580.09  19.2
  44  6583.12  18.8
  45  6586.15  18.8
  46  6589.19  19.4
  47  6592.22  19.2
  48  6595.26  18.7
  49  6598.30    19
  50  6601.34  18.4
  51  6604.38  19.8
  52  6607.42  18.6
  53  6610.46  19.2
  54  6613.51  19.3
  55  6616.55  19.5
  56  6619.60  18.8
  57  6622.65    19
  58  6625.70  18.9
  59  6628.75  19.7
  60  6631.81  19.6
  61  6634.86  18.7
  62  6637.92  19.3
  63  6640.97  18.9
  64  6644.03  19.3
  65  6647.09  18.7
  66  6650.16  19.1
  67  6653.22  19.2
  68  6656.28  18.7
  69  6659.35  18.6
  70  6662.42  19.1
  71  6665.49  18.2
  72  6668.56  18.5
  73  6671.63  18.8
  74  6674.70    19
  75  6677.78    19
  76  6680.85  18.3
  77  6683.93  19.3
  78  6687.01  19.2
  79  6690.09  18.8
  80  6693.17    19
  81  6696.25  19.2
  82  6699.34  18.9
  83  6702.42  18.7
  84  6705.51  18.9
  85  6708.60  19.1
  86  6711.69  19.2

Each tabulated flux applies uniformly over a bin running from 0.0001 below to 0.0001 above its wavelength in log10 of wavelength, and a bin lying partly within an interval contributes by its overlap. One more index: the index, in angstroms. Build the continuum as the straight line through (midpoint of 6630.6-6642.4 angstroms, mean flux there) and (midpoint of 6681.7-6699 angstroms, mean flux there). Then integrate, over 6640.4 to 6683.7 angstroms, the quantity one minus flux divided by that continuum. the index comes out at 0.6 angstroms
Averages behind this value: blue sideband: 19.1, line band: 18.8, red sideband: 19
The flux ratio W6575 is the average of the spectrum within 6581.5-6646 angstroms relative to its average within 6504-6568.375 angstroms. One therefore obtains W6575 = 1.0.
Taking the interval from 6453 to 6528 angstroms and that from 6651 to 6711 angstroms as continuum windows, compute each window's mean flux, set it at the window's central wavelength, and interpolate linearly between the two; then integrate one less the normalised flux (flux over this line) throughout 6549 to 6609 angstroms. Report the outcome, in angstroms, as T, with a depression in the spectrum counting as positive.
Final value 2.0 angstroms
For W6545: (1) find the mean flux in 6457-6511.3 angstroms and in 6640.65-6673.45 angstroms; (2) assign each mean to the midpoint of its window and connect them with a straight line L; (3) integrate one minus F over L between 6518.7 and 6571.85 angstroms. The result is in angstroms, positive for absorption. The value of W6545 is 1.3 angstroms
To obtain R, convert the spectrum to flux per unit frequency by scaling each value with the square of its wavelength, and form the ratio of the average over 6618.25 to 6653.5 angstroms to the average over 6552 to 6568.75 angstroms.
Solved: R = 1.12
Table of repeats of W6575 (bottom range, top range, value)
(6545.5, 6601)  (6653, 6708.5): 1.02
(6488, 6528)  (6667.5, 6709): 0.98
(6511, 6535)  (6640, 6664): 0.97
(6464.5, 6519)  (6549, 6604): 0.96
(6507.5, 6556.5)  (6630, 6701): 0.97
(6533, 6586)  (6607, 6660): 1.03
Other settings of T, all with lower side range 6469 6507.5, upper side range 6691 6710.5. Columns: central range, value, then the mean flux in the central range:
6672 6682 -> 0.12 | 18.8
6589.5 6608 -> 0.15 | 19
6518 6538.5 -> -0.34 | 19.6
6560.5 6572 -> 1.52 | 16.7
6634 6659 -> 0.12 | 19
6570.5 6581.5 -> 0.13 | 19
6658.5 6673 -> 0.30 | 18.6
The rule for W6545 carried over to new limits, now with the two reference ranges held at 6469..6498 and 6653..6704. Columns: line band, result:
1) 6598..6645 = -0.3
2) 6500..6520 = 0.0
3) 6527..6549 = -0.3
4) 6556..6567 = 1.4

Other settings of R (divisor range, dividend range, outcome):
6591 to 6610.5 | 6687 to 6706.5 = 1.03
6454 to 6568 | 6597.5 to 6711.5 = 1.04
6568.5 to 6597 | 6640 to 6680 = 1.02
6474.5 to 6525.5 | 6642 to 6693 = 1.03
